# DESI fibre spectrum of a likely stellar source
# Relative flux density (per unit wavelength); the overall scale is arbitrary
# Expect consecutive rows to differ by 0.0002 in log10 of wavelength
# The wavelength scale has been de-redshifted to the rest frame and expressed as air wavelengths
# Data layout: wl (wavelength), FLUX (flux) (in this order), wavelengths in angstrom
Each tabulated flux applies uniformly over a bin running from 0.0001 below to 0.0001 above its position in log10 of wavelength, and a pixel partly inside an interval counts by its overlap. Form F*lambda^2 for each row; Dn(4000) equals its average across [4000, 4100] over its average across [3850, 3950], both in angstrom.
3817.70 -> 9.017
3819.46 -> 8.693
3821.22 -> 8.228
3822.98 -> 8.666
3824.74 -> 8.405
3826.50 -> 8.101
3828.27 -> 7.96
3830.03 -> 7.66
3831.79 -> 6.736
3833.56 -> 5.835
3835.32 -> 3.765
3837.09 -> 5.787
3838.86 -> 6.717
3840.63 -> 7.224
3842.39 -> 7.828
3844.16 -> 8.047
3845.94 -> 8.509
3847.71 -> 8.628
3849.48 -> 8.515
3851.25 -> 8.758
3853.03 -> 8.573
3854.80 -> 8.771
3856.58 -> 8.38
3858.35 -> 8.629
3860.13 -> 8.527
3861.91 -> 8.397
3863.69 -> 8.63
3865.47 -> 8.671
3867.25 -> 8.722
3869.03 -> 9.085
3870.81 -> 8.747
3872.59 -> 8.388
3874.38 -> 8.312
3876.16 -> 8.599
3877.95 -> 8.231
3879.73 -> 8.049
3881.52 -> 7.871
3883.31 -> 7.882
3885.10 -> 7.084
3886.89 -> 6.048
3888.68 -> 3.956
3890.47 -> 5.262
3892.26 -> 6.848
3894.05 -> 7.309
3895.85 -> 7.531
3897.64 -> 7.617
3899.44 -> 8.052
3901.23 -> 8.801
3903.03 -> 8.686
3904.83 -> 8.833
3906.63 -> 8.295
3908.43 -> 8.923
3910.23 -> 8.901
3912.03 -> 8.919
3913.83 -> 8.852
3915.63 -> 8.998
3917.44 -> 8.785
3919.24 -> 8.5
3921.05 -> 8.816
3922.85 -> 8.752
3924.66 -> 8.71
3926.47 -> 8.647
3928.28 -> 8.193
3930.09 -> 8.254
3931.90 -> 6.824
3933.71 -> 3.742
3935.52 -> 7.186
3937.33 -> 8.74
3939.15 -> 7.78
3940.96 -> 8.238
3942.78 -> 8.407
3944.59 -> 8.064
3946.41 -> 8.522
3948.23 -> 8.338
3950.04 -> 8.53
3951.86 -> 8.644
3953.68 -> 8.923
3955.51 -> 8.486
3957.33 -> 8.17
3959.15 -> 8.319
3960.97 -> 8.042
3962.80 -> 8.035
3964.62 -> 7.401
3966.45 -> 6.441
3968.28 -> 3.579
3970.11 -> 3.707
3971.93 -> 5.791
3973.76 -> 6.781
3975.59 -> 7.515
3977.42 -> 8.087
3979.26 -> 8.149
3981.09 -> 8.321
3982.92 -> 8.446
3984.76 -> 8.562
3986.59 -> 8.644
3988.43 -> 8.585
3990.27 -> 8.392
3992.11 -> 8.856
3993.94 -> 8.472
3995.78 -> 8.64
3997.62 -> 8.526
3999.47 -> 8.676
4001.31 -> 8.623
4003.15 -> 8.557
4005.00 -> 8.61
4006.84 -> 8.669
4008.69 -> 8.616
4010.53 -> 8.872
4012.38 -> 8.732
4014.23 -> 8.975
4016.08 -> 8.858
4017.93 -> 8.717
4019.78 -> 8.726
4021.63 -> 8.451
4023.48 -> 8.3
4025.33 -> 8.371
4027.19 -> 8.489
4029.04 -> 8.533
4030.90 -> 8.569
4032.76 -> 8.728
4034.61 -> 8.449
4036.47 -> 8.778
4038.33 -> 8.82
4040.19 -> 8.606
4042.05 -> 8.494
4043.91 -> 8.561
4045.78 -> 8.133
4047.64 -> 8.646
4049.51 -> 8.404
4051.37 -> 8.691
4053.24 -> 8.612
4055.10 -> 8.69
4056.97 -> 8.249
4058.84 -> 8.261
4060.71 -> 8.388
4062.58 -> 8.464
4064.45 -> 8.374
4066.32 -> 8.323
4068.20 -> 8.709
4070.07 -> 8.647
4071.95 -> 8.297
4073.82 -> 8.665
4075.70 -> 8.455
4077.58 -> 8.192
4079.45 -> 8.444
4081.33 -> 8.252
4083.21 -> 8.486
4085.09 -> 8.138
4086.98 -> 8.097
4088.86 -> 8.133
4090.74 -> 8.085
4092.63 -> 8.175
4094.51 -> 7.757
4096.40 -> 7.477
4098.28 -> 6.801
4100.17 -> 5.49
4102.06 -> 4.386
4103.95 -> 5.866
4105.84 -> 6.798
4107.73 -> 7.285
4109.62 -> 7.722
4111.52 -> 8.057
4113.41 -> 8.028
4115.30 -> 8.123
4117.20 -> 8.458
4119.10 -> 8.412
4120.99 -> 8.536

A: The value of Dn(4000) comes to 1.12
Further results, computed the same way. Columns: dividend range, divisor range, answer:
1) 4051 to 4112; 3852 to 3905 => 1.10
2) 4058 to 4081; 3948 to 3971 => 1.20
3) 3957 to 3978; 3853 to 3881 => 0.83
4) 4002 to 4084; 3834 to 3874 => 1.17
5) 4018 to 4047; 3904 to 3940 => 1.10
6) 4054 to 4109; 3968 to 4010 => 1.03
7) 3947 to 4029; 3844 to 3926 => 1.04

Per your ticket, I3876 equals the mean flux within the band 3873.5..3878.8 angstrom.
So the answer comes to 8.38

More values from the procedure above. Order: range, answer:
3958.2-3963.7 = 8.13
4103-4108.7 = 6.66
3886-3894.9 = 5.88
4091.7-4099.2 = 7.56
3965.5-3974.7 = 5.27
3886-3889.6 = 5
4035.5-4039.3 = 8.79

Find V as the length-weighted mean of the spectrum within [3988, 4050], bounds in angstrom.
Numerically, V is 8.6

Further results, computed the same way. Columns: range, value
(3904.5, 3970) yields 8.01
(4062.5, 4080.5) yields 8.46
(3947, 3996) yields 7.77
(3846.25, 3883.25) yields 8.51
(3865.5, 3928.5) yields 8.1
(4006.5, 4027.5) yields 8.65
